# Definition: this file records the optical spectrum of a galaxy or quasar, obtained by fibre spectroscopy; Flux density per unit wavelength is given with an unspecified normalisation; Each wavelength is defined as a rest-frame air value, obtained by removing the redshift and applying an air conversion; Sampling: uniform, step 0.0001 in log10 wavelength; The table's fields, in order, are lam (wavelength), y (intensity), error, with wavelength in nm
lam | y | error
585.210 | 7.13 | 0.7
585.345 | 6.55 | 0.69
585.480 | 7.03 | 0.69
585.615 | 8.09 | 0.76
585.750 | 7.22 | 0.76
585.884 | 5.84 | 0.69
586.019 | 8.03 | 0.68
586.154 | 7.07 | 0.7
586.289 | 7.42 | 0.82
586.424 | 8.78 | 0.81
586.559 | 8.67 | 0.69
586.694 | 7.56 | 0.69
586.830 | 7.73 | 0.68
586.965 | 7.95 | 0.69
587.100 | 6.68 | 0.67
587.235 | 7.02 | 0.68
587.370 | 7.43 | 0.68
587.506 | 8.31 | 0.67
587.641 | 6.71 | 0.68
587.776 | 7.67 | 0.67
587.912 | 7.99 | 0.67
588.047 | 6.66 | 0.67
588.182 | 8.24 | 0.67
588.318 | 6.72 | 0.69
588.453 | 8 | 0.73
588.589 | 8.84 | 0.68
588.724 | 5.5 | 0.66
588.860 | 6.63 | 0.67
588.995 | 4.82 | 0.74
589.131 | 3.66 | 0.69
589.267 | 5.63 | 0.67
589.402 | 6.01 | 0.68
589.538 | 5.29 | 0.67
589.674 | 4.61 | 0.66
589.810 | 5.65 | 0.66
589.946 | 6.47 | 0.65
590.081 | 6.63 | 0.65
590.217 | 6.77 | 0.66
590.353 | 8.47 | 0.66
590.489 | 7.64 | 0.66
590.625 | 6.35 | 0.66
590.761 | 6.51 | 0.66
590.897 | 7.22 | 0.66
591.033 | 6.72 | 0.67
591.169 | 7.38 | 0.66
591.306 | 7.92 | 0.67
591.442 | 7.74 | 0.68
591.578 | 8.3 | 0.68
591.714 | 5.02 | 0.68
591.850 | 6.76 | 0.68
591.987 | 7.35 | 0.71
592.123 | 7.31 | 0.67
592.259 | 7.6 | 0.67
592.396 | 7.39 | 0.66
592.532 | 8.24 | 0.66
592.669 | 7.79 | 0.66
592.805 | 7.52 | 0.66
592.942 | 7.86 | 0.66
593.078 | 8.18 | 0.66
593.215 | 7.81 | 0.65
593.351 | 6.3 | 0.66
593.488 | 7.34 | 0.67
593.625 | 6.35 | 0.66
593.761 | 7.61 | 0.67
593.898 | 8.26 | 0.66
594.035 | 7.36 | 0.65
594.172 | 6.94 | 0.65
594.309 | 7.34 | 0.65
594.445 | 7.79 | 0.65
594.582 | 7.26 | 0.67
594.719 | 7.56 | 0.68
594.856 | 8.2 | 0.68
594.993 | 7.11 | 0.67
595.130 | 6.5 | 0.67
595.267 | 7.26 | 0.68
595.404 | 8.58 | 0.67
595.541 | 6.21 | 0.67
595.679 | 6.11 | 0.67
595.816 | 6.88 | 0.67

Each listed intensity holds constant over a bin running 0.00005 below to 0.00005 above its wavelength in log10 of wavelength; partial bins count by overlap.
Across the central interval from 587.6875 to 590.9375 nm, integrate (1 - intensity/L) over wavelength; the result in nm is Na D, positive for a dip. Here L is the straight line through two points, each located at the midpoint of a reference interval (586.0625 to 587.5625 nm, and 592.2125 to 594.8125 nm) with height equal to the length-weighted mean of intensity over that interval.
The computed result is 0.45 nm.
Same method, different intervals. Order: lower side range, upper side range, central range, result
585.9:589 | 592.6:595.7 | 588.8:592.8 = 0.38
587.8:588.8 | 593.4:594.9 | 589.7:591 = 0.11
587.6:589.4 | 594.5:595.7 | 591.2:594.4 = -0.16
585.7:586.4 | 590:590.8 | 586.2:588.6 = -0.16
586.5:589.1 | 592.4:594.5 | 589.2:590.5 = 0.19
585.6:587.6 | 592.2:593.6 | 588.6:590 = 0.37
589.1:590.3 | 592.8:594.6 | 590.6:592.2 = -0.15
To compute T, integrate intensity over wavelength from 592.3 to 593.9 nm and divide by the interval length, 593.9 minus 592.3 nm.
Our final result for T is 7.52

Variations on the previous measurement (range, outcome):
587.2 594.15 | 7.01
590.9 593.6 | 7.37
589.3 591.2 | 6.52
